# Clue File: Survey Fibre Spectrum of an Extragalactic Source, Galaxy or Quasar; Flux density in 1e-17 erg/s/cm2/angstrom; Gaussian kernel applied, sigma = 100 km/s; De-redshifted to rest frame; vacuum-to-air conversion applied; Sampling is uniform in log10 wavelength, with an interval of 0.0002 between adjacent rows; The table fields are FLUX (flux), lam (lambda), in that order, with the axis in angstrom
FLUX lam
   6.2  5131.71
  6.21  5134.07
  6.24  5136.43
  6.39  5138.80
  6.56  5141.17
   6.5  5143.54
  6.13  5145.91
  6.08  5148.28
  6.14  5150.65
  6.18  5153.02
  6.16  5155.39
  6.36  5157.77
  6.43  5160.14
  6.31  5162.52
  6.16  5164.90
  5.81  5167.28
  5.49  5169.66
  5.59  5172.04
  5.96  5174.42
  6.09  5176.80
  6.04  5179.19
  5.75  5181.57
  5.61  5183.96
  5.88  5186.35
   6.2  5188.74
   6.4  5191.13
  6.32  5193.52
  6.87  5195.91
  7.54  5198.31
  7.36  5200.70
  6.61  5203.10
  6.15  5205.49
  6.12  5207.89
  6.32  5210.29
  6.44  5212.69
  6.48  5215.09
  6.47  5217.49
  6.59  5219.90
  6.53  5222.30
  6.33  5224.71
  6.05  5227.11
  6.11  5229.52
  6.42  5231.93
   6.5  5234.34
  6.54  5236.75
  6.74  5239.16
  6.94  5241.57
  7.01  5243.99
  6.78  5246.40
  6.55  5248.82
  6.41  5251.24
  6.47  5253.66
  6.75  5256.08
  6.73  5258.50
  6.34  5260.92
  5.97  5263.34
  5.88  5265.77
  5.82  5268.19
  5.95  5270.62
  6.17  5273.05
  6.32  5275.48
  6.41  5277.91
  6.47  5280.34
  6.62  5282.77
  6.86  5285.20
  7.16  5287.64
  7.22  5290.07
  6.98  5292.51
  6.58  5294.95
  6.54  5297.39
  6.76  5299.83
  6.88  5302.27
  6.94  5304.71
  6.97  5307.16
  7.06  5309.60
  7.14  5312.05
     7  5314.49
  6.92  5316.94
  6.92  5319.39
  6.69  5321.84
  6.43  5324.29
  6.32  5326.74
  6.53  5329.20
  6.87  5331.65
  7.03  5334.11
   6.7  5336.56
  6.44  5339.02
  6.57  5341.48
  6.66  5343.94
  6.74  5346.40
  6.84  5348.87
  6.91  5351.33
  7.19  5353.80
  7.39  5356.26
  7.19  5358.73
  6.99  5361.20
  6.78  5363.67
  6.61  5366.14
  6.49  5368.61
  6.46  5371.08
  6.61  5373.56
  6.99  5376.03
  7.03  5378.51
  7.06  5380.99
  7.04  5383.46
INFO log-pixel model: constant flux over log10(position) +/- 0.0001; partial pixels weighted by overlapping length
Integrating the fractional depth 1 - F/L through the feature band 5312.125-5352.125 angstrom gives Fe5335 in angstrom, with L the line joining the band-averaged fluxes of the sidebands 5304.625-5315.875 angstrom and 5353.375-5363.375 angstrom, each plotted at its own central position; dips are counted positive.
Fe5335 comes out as 2.0 angstrom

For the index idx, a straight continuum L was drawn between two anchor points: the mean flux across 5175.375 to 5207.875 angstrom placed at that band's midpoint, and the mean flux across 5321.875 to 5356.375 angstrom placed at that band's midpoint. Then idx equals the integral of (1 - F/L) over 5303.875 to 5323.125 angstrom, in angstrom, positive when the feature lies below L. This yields -0.8 angstrom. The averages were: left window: 6.36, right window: 6.74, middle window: 6.95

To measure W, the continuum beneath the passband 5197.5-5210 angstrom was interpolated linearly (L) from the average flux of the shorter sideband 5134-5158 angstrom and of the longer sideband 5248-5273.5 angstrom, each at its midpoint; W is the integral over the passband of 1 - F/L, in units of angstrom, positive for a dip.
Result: -0.9 angstrom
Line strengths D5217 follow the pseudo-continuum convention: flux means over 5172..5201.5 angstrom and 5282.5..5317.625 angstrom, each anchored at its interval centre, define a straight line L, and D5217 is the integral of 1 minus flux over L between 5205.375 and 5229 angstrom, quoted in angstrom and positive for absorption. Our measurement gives 0.4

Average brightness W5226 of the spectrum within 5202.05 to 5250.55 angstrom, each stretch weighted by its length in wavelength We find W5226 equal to 6.48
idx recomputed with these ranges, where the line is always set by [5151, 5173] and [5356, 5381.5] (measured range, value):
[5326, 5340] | 0.10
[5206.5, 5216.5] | -0.14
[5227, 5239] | -0.10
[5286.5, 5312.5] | -1.34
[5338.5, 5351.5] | 0.13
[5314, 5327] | -0.12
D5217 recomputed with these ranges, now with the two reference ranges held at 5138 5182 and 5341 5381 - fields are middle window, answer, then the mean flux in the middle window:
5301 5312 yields -0.5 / 6.98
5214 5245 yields -0.7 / 6.51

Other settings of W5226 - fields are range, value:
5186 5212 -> 6.54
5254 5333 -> 6.63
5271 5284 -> 6.37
